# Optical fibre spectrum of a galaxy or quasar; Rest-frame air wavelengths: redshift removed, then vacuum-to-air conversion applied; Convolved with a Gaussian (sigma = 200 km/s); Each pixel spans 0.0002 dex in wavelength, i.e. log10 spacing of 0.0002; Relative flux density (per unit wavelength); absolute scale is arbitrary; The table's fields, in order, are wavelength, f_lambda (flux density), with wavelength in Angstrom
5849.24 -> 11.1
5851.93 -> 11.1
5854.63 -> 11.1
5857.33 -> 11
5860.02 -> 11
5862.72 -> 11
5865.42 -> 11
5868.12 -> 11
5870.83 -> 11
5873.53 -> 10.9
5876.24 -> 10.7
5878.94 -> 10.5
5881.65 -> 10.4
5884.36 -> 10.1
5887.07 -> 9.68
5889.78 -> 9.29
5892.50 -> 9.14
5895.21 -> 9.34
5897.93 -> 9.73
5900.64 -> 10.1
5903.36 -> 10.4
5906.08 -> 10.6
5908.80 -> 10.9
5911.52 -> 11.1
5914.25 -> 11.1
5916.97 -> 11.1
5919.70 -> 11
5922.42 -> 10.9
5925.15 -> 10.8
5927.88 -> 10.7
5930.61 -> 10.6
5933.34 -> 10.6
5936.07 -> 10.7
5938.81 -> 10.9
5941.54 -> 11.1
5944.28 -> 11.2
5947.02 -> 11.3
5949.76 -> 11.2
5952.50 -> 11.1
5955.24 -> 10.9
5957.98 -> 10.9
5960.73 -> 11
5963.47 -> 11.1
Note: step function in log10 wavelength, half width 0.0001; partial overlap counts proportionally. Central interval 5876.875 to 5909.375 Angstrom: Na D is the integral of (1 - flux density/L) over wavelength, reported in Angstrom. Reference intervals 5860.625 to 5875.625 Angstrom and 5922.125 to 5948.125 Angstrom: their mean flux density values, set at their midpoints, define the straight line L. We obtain 2.7 Angstrom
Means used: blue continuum 11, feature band 10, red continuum 10.9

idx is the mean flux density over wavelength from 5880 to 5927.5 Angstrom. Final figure 10.3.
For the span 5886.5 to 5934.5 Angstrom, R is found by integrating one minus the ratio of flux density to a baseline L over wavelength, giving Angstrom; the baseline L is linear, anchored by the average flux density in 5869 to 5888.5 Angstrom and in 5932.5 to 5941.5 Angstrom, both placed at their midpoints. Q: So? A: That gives 1.12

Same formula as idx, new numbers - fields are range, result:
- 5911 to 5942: 10.9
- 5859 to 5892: 10.5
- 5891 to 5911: 10.1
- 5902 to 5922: 10.9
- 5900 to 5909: 10.5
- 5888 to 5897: 9.29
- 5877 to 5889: 10.2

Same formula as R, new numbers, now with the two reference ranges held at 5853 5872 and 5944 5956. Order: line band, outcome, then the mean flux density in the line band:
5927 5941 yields 0.5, 10.7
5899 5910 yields 0.6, 10.5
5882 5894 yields 1.6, 9.62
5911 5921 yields 0.0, 11.1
